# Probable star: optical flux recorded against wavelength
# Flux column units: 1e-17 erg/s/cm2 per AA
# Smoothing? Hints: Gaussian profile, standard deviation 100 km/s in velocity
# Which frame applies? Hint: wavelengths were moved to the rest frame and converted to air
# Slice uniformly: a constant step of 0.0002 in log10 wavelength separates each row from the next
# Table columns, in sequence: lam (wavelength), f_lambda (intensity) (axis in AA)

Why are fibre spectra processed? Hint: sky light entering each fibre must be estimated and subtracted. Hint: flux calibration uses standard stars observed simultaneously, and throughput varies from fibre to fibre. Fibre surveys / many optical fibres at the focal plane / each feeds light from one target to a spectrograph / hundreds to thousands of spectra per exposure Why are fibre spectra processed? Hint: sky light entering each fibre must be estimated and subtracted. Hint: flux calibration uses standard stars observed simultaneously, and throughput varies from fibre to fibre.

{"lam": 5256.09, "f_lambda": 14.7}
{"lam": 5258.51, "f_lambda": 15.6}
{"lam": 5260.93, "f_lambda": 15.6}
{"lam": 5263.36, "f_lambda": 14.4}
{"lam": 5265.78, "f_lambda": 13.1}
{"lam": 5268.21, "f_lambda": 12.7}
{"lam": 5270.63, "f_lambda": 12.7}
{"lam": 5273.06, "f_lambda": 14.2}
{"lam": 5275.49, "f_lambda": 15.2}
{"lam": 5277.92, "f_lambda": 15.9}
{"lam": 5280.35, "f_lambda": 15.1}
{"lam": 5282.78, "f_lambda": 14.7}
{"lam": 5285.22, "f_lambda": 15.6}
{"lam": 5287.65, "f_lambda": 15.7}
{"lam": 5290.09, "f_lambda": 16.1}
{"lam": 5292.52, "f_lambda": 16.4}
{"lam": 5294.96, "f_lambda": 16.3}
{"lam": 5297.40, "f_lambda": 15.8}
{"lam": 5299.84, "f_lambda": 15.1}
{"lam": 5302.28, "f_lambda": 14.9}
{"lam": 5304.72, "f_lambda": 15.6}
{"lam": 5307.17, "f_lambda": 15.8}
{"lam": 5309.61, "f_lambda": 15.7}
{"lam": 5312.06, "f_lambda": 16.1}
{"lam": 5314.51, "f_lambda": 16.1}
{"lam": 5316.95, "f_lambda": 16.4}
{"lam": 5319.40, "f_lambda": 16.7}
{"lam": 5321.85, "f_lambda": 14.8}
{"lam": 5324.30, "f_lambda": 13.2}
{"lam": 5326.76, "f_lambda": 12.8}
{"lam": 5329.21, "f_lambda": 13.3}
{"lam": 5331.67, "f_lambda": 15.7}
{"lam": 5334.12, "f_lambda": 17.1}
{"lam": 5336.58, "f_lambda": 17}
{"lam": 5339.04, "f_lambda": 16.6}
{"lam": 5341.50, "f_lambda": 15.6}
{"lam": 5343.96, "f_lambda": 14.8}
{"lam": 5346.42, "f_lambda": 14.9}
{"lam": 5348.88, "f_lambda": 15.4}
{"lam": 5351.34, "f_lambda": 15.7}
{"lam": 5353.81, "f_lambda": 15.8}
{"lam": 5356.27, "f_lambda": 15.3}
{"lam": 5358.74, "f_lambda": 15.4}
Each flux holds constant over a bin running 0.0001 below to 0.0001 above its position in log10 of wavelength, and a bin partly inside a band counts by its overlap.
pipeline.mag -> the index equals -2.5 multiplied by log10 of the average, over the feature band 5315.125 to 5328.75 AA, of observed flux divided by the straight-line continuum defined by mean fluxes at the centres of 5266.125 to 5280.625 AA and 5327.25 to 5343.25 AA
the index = 0.04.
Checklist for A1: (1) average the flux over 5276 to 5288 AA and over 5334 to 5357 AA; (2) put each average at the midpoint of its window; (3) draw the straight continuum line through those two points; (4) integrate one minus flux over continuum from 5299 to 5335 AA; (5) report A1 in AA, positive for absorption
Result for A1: 0.7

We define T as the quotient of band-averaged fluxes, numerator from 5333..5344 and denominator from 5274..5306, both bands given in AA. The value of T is 1.05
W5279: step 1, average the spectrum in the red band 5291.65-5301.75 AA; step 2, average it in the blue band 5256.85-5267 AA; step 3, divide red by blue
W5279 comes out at 1.08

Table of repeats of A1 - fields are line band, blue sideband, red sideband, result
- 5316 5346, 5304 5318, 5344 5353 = 0.5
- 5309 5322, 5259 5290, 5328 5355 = -0.7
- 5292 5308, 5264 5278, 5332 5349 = -1.0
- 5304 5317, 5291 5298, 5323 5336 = -0.4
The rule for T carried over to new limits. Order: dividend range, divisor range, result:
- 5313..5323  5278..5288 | 1.05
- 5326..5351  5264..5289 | 1.06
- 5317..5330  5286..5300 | 0.90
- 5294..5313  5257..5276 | 1.11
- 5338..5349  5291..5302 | 0.98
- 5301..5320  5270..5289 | 1.06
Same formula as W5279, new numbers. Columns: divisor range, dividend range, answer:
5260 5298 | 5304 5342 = 1.04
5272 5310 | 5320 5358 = 0.98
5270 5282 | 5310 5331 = 1.02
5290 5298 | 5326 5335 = 0.91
